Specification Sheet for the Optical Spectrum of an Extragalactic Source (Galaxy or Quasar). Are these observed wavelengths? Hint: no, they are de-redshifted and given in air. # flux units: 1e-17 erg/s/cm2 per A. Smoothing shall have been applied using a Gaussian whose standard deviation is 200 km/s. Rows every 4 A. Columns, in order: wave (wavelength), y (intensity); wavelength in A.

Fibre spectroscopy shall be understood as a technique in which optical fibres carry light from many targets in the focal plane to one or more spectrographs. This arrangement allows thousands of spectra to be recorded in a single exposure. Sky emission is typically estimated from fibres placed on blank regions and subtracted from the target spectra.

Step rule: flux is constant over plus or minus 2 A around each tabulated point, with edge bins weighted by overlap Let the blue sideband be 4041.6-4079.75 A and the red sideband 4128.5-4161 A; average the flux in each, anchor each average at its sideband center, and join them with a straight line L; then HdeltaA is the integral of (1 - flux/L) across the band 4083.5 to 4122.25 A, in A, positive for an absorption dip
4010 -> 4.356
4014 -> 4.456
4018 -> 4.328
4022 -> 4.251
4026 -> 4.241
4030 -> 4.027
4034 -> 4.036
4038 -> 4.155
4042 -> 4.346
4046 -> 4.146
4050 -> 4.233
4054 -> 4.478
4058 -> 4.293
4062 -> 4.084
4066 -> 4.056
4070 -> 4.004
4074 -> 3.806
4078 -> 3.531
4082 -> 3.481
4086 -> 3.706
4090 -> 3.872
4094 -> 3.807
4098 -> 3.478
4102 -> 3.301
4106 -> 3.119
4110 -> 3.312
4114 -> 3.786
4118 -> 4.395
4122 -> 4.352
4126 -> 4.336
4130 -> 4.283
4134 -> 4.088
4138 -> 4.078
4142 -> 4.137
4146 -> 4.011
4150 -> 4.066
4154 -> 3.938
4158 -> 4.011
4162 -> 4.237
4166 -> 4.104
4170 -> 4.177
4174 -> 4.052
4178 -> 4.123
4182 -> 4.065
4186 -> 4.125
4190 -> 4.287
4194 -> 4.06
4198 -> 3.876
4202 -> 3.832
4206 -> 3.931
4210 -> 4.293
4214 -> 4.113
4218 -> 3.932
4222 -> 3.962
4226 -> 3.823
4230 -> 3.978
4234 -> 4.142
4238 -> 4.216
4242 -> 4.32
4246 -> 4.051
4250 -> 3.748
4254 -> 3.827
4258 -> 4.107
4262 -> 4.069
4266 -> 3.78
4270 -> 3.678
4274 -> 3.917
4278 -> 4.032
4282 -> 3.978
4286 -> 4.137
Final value 3.8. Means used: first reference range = 4.09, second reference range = 4.08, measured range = 3.68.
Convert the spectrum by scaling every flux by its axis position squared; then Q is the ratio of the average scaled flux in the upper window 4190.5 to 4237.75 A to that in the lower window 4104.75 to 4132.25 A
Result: 1.06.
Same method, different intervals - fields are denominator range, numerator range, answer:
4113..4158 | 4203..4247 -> 1.03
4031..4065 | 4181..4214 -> 1.04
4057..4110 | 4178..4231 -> 1.15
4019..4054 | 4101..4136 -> 0.97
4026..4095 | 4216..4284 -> 1.09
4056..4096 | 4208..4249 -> 1.14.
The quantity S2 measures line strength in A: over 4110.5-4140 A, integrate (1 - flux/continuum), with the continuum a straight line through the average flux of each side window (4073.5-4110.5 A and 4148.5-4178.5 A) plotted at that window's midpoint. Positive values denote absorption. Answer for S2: -2.7 A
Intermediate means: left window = 3.54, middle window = 4.14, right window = 4.09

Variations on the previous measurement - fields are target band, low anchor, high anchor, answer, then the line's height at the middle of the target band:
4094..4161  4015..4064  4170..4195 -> 3.9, 4.16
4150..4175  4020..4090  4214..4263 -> -0.4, 4.03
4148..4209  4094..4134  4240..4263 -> -2.2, 3.92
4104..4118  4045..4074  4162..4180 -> 2.0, 4.15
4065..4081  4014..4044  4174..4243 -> 1.4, 4.18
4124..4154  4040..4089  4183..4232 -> -0.9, 4.01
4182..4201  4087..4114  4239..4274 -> -1.5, 3.77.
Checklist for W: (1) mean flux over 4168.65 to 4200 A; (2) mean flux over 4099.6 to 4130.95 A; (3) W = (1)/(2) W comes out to 1.07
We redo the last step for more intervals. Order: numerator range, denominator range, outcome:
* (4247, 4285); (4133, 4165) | 0.96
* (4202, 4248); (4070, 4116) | 1.13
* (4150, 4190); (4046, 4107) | 1.07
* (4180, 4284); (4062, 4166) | 1.03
